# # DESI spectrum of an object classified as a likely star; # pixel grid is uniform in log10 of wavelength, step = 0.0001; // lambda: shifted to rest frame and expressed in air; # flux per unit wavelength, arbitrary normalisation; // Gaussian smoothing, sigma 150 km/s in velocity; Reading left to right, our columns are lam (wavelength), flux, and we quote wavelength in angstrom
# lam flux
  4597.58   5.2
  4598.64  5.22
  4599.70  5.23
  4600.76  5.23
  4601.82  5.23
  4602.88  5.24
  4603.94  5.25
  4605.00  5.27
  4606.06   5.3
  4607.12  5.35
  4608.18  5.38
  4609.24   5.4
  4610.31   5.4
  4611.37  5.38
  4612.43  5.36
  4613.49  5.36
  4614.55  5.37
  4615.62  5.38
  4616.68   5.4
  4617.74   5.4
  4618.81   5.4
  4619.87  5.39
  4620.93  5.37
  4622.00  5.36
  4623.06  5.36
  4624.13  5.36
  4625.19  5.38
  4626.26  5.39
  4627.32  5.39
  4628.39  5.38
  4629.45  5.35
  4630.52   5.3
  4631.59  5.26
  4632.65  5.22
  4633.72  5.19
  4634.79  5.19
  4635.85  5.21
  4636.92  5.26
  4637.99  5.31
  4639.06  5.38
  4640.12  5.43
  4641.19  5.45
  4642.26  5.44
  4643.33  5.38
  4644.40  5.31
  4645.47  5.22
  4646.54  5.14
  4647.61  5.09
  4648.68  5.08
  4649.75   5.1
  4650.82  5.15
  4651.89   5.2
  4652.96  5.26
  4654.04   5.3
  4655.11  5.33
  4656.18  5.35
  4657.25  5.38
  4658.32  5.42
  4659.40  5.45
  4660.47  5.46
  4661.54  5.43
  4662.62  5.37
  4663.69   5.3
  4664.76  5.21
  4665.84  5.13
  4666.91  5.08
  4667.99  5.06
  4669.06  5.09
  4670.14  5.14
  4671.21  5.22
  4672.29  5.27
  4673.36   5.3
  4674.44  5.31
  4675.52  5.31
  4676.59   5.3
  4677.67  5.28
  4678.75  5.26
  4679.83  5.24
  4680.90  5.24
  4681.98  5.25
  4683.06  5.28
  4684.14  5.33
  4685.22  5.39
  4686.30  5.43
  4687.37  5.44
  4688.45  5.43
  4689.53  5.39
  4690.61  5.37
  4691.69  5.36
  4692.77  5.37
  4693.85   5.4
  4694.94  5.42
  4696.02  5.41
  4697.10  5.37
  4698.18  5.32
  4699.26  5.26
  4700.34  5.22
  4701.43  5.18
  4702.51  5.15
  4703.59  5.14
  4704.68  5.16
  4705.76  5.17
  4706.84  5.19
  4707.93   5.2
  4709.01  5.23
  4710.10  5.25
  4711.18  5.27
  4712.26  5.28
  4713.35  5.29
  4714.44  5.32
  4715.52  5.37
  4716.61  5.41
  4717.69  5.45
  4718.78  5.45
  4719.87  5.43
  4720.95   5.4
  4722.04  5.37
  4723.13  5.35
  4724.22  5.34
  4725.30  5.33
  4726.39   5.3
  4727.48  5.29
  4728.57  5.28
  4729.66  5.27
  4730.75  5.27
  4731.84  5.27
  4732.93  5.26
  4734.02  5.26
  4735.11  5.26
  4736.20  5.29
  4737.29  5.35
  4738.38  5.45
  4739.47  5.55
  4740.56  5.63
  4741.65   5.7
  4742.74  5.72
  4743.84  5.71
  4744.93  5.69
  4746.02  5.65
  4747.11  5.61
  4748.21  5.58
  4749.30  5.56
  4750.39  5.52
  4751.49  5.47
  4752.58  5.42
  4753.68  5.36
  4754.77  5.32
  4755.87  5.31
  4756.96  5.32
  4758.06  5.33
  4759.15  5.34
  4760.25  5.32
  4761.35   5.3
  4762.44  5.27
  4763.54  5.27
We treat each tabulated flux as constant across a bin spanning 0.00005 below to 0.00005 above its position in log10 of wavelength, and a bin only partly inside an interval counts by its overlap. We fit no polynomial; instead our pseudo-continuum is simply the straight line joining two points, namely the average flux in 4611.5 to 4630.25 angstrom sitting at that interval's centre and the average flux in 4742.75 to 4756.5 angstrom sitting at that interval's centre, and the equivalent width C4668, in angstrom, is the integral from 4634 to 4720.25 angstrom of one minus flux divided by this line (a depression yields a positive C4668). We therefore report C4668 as 2.4 angstrom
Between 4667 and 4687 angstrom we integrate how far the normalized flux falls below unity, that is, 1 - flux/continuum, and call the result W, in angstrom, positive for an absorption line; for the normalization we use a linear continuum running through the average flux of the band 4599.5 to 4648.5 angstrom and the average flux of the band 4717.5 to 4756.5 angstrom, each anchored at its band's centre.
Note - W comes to 0.42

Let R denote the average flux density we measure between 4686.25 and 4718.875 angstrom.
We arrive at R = 5.31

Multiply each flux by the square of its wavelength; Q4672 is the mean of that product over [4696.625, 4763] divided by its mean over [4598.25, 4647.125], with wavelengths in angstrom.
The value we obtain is 1.05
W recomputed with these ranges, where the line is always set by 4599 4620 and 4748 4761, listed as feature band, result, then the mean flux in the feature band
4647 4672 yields 0.5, 5.24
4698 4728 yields 0.5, 5.29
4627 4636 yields 0.1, 5.28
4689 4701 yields 0.0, 5.35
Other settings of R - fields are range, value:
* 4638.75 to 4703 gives 5.29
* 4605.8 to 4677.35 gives 5.3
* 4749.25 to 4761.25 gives 5.38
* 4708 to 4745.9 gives 5.39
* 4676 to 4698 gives 5.35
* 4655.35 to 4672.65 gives 5.27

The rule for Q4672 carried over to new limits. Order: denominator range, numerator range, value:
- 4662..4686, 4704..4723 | 1.03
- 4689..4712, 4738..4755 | 1.08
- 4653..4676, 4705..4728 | 1.03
